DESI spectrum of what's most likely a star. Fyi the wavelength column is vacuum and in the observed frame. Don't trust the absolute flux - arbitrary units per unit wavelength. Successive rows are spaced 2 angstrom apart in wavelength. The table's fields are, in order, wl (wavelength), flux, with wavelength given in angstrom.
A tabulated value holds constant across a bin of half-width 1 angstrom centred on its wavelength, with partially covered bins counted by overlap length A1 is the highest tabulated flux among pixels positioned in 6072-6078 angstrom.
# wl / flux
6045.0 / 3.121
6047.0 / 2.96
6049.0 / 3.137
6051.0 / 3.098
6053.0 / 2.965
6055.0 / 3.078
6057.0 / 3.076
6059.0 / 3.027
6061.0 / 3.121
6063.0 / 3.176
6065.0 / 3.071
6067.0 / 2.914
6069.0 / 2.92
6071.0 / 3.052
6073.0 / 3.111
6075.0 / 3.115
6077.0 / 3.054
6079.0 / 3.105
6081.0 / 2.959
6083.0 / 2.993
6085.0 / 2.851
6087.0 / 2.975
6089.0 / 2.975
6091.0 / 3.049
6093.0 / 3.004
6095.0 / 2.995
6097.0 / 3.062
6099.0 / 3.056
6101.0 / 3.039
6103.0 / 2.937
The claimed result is 3.115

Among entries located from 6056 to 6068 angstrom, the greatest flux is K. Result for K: 3.176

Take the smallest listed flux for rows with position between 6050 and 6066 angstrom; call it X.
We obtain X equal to 2.965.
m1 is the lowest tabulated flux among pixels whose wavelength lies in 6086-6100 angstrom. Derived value 2.975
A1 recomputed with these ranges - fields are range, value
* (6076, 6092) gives 3.105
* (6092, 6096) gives 3.004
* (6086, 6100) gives 3.062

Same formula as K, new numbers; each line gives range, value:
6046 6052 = 3.137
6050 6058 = 3.098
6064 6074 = 3.111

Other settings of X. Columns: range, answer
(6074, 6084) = 2.959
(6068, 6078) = 2.92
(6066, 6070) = 2.914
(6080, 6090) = 2.851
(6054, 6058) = 3.076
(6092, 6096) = 2.995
